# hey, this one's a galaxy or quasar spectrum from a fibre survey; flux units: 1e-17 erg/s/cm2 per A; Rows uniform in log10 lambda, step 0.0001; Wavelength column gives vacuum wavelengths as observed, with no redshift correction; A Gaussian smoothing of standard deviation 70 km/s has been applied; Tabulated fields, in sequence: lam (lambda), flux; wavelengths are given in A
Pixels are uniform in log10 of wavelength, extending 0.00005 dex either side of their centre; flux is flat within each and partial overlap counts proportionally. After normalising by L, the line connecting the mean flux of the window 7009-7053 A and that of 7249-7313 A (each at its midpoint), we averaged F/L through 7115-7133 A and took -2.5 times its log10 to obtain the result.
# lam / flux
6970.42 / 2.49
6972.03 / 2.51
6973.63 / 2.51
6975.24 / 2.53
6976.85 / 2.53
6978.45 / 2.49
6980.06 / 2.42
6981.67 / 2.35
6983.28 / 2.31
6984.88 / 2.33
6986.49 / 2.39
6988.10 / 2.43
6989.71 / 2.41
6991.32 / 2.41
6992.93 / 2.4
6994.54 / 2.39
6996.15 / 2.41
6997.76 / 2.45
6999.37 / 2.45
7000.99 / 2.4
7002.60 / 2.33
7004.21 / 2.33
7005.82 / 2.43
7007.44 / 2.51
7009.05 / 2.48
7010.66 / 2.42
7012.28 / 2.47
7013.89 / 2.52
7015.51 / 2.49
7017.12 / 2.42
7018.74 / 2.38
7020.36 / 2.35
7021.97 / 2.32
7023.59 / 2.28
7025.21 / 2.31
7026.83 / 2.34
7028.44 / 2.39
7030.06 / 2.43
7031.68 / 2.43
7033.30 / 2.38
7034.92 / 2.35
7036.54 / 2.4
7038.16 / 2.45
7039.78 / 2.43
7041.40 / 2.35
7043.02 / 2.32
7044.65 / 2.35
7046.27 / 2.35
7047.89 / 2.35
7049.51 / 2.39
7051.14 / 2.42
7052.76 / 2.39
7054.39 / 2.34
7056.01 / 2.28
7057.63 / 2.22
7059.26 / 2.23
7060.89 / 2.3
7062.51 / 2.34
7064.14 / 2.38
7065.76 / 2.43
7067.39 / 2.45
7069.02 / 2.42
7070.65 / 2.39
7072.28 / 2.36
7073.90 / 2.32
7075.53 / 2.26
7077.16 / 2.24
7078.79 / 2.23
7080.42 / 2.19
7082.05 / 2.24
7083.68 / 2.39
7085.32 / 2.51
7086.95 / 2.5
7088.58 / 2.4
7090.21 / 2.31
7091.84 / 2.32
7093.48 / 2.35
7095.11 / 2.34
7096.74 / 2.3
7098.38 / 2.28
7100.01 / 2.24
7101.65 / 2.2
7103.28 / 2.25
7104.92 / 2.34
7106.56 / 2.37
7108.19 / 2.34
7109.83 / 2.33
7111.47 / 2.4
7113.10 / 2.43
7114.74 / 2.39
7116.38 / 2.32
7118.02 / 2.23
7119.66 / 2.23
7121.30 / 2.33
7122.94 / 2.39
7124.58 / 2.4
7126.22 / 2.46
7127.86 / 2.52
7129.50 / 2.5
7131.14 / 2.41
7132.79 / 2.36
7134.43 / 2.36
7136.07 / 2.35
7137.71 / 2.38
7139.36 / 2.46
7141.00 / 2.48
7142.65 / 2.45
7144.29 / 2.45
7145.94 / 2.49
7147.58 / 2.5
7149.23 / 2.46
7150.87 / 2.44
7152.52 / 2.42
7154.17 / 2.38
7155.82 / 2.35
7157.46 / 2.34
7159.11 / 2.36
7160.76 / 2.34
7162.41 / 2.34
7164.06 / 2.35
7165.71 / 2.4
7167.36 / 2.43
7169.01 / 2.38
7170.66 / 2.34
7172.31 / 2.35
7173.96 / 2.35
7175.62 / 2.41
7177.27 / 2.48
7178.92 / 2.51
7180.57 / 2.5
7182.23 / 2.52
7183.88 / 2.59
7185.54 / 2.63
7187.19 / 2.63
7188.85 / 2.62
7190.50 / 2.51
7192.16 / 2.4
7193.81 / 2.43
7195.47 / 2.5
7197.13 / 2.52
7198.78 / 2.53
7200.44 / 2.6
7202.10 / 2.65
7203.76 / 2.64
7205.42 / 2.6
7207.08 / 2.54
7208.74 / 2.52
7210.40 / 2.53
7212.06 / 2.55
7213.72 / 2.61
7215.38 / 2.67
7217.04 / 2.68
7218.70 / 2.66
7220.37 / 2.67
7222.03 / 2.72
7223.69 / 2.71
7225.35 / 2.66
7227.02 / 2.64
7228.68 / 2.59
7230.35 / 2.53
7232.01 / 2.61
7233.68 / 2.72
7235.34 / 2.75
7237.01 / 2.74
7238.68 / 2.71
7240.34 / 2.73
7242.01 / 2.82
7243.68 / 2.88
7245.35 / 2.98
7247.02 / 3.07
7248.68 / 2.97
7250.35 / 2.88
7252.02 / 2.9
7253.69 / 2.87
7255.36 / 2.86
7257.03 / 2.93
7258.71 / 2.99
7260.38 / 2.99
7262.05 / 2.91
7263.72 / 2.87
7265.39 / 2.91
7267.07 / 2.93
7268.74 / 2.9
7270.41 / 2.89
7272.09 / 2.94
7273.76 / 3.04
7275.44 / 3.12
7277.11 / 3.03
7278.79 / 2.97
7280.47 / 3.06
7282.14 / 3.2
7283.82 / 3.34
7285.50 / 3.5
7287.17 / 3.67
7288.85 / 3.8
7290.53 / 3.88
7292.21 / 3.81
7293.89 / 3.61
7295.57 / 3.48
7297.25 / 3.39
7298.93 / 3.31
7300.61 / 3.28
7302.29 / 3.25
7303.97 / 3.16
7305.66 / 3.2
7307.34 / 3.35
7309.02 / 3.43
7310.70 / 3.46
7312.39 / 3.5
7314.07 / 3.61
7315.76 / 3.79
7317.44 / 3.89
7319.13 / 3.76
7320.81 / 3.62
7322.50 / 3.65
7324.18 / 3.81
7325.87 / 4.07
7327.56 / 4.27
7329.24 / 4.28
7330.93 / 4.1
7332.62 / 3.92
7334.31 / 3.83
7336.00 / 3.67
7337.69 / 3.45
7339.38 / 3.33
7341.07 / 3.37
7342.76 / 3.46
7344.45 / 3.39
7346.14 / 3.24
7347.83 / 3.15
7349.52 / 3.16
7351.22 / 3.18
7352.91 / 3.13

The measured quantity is 0.13 mag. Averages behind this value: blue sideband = 2.39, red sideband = 3.2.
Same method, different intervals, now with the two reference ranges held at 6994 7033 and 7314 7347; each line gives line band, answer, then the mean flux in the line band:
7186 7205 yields 0.23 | 2.55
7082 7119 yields 0.18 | 2.34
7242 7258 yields 0.16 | 2.92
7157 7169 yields 0.27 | 2.37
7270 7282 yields 0.16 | 3.02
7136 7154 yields 0.21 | 2.44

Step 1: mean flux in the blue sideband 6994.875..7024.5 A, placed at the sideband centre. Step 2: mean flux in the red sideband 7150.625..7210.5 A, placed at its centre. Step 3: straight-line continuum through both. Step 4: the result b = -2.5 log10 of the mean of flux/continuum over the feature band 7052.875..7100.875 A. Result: 0.05 mag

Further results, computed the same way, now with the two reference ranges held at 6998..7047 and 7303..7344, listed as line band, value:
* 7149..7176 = 0.25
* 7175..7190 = 0.20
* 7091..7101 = 0.17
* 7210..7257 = 0.19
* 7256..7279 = 0.16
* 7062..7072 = 0.08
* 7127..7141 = 0.18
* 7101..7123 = 0.19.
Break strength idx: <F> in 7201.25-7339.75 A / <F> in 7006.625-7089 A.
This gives 1.33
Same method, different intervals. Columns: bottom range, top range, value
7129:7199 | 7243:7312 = 1.30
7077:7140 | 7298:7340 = 1.55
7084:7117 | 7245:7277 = 1.26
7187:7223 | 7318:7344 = 1.46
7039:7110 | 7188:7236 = 1.11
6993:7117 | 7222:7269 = 1.19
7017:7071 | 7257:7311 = 1.37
